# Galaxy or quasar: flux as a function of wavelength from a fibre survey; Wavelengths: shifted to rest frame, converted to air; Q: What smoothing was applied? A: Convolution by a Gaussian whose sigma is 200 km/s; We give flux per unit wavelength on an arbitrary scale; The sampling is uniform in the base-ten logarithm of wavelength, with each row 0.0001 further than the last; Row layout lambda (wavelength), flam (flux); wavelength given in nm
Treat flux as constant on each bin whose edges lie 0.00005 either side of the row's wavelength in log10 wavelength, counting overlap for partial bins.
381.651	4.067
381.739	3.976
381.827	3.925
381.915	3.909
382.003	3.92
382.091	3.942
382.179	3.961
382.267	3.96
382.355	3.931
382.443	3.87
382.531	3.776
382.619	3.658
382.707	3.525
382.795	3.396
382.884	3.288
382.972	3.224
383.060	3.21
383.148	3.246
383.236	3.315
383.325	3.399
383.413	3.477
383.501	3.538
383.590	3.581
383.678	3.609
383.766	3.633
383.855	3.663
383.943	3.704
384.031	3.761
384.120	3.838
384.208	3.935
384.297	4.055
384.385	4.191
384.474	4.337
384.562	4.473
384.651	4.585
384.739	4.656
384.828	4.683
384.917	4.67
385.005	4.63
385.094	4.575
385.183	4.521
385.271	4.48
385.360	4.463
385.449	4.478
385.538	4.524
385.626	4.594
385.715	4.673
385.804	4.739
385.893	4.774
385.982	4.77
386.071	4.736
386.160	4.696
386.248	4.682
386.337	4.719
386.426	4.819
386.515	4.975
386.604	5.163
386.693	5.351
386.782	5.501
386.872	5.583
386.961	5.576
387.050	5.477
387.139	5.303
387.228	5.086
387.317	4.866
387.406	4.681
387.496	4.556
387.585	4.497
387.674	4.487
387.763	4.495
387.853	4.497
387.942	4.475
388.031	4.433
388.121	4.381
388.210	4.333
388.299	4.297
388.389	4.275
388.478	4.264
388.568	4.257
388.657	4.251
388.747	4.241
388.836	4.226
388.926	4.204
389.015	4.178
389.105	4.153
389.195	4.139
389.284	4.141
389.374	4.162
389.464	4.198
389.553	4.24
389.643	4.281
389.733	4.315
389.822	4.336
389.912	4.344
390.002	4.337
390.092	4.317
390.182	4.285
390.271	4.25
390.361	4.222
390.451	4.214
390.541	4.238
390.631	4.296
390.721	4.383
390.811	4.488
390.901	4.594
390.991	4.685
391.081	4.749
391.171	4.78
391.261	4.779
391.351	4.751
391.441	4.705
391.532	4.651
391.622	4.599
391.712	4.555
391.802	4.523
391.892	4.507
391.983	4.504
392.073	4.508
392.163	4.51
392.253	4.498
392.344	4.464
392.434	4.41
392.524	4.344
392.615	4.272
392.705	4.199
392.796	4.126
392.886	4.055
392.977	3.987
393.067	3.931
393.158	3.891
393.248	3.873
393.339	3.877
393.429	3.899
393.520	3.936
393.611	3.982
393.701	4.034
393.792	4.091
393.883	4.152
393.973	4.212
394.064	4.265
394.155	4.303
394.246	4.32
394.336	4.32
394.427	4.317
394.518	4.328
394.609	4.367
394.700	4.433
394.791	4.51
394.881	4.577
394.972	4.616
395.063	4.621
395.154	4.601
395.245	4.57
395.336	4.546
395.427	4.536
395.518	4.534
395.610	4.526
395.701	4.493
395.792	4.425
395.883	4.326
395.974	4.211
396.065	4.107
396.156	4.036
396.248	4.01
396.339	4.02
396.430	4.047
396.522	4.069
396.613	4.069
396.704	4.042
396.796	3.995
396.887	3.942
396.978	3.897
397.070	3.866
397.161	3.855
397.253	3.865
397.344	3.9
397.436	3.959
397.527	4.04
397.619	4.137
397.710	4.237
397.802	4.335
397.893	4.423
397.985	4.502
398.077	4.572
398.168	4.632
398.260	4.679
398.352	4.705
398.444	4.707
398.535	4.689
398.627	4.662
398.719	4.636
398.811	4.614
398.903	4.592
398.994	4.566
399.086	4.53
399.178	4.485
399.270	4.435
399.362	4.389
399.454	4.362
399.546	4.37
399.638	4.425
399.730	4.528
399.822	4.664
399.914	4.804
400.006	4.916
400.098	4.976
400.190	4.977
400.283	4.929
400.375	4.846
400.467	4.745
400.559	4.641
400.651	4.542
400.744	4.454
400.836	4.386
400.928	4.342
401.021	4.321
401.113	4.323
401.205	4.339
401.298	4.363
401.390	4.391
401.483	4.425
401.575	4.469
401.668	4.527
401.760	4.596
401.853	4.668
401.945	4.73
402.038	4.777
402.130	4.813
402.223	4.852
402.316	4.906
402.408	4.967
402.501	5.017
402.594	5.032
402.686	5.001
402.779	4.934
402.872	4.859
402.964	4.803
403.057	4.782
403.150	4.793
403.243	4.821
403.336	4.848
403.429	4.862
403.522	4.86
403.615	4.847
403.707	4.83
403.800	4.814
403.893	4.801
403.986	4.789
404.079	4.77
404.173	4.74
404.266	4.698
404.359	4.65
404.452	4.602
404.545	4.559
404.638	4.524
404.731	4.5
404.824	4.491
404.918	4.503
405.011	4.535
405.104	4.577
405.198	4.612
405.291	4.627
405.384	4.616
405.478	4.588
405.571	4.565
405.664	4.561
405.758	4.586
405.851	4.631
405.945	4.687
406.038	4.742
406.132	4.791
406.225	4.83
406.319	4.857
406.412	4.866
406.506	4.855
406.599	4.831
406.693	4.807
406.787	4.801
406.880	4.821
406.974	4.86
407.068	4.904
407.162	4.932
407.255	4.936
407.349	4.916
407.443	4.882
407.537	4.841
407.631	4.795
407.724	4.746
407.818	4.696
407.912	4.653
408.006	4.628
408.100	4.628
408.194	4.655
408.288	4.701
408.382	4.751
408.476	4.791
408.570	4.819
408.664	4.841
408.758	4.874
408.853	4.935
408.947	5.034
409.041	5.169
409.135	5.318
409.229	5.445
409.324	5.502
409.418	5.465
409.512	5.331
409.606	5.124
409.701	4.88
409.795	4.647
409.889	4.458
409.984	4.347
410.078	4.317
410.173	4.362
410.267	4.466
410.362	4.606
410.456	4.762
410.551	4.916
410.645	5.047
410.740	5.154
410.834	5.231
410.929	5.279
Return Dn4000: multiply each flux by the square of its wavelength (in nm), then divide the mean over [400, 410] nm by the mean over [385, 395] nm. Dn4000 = 1.15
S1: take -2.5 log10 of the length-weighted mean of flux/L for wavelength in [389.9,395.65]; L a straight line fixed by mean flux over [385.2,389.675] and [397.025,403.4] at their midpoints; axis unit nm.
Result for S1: 0.06 mag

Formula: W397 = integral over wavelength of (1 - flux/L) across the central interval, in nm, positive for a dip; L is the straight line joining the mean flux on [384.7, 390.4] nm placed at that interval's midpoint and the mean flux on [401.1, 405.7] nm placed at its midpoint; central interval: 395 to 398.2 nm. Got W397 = 0.285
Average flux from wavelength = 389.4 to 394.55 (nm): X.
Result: 4.32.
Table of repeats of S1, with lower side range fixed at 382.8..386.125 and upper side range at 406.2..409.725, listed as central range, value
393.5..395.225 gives 0.03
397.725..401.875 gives 0.02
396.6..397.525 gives 0.15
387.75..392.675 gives -0.02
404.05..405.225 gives 0.05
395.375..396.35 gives 0.05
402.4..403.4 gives -0.03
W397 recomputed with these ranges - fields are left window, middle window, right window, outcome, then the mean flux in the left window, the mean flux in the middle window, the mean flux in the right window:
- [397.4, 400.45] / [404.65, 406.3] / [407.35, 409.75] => 0.069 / 4.56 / 4.62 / 4.94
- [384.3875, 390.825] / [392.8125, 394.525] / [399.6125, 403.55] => 0.195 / 4.55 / 4.09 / 4.7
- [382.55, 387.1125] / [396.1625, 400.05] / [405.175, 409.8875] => 0.241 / 4.3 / 4.33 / 4.85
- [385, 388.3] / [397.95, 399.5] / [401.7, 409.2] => 0.065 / 4.77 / 4.57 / 4.78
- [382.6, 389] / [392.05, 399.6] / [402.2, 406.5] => 0.456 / 4.35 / 4.29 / 4.74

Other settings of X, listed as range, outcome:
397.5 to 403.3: 4.62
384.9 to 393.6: 4.49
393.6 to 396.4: 4.34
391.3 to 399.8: 4.32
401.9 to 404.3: 4.84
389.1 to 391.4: 4.38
